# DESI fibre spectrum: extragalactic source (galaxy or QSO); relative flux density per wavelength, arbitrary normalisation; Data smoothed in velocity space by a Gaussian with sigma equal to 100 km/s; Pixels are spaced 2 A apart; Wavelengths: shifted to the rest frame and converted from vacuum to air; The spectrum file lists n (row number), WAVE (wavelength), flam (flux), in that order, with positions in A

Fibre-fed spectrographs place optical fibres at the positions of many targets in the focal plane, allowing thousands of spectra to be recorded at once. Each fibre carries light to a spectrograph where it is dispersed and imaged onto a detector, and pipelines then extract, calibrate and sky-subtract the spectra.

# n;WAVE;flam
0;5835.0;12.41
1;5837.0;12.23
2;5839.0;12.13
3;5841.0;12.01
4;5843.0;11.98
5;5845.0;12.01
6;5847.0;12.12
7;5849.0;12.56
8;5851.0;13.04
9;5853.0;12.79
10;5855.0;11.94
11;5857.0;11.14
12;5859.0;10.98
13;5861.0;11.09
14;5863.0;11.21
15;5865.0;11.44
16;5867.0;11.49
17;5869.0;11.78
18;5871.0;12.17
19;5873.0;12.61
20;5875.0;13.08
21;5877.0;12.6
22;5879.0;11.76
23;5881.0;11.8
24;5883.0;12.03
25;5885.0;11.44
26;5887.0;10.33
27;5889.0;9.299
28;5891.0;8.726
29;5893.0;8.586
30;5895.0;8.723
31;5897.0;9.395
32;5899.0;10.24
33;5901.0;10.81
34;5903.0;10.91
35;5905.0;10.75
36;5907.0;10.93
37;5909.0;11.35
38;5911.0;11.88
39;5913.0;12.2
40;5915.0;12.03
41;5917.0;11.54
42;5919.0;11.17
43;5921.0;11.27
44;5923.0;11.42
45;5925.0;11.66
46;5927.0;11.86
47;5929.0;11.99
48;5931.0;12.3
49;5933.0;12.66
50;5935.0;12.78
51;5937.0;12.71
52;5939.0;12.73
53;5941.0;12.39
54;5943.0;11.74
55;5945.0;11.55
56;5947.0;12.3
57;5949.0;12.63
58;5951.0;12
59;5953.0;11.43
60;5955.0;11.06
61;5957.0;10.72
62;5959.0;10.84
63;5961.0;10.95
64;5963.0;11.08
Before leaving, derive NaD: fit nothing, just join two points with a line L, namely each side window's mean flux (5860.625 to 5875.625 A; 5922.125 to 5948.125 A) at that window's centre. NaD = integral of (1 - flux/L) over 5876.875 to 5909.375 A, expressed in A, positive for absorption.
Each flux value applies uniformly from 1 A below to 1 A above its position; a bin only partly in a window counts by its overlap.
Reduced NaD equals 4.0 A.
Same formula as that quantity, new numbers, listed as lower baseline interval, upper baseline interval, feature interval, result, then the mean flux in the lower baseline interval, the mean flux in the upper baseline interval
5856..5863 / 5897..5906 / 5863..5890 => -1.97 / 11.1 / 10.5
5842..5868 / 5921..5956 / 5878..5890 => 0.80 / 11.8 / 12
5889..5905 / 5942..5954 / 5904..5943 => -3.67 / 9.68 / 11.9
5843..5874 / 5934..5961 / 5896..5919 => 1.52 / 11.9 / 11.9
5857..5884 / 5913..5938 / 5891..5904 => 2.40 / 11.8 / 12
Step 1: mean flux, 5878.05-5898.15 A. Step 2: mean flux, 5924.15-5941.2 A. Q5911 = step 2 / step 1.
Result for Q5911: 1.2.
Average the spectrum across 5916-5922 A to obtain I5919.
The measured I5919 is 11.3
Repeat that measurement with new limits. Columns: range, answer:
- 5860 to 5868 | 11.3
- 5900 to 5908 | 10.8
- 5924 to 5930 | 11.8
